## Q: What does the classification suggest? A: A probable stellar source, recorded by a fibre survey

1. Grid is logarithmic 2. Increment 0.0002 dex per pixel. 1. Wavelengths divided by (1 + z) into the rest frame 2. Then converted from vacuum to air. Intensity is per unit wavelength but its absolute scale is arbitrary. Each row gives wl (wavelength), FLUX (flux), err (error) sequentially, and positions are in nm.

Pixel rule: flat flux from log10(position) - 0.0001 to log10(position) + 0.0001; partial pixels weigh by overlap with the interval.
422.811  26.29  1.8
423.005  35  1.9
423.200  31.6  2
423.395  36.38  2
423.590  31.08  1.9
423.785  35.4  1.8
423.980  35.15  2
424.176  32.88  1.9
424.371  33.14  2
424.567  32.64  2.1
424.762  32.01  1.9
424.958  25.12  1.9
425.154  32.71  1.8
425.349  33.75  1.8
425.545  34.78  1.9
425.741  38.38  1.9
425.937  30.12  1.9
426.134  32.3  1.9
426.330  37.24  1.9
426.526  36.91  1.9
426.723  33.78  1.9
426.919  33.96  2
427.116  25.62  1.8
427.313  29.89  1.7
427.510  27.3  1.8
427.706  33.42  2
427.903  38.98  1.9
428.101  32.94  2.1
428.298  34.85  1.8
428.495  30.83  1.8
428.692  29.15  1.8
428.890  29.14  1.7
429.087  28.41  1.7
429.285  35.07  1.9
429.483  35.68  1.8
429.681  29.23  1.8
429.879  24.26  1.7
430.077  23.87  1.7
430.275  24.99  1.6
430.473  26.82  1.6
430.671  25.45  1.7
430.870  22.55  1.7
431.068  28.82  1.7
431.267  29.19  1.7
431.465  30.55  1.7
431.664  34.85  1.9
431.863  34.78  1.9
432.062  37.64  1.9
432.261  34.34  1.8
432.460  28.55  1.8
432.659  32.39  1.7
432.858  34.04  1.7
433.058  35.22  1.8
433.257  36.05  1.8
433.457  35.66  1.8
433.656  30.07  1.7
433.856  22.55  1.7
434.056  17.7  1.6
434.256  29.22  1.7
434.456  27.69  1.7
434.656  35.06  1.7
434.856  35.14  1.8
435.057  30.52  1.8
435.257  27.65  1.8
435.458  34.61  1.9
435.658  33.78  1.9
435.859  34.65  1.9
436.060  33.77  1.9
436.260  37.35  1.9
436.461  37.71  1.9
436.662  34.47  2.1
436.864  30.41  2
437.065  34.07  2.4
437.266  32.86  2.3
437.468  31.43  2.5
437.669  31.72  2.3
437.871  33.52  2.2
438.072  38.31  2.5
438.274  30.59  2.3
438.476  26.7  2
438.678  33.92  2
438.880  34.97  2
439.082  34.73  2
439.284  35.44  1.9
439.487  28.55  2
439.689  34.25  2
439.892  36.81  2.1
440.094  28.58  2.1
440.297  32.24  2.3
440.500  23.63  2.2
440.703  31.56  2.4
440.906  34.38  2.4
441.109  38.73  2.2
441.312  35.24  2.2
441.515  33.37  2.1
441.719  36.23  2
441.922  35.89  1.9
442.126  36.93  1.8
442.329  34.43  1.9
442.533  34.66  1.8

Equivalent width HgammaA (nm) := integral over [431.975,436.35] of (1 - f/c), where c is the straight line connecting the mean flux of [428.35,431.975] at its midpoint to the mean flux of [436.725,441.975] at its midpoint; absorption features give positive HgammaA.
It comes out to -0.158 nm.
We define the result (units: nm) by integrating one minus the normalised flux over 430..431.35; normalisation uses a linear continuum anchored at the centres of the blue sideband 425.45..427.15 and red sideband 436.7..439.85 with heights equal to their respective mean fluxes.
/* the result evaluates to 0.31 nm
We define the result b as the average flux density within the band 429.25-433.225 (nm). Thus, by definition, 30.4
